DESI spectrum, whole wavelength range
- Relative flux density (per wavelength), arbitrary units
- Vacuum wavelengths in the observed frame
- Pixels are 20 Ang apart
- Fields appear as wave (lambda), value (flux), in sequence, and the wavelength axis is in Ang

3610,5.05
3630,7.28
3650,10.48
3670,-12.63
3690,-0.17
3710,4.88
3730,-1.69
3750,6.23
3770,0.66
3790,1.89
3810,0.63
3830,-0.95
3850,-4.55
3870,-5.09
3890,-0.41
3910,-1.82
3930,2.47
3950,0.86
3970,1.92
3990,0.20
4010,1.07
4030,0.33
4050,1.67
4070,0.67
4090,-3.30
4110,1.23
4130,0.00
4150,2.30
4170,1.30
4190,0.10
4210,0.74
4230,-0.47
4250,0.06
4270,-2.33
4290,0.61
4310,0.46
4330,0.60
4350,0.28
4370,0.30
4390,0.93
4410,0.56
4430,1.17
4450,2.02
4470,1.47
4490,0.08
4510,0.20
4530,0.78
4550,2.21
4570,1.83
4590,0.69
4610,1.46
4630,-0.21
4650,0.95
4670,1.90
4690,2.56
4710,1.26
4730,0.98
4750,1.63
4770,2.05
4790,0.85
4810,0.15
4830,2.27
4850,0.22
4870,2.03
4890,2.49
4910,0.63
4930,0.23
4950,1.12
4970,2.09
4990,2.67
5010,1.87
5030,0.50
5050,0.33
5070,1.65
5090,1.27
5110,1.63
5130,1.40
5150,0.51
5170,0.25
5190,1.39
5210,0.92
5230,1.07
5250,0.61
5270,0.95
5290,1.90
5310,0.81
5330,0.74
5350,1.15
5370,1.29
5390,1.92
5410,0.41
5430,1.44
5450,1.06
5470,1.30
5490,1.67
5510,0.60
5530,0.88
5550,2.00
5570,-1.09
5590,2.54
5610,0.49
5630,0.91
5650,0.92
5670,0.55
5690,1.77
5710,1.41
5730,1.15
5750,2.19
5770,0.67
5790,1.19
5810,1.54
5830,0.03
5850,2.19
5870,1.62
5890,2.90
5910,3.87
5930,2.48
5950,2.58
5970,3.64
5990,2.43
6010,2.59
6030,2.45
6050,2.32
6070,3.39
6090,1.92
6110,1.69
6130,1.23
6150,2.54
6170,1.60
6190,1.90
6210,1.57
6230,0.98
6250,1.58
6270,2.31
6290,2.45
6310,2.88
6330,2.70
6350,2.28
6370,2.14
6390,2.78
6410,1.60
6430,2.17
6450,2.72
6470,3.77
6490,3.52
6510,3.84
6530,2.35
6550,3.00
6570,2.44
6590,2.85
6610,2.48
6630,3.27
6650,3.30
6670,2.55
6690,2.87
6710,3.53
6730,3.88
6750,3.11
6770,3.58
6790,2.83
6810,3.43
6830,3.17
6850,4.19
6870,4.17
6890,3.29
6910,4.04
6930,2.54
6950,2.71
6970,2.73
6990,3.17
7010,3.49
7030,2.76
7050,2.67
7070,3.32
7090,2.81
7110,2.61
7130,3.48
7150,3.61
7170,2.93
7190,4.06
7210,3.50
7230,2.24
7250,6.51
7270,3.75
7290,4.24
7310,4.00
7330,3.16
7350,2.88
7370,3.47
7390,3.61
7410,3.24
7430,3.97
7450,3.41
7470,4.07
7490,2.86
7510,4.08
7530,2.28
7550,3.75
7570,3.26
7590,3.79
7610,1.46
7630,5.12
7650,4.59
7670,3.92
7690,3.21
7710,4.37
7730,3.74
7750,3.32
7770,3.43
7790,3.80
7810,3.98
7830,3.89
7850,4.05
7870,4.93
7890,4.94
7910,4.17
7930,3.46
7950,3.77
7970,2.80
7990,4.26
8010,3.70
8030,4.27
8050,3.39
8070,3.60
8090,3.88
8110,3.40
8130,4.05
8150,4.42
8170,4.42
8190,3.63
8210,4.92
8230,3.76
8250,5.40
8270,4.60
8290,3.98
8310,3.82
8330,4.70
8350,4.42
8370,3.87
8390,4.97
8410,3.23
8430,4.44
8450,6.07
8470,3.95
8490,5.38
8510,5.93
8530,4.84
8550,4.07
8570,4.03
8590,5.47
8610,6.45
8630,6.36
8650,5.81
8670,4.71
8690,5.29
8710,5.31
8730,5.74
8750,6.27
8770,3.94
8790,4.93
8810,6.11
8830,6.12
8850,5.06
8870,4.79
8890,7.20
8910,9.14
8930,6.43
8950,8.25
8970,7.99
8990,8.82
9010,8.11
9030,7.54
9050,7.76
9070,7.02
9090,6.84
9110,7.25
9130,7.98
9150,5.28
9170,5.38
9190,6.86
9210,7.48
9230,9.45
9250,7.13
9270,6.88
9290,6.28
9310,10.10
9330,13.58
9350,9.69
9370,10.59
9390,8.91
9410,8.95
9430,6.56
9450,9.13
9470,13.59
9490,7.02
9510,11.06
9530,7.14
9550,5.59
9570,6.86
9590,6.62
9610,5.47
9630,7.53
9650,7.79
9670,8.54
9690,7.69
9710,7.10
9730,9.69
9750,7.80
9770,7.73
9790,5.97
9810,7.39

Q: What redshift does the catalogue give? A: 1.23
